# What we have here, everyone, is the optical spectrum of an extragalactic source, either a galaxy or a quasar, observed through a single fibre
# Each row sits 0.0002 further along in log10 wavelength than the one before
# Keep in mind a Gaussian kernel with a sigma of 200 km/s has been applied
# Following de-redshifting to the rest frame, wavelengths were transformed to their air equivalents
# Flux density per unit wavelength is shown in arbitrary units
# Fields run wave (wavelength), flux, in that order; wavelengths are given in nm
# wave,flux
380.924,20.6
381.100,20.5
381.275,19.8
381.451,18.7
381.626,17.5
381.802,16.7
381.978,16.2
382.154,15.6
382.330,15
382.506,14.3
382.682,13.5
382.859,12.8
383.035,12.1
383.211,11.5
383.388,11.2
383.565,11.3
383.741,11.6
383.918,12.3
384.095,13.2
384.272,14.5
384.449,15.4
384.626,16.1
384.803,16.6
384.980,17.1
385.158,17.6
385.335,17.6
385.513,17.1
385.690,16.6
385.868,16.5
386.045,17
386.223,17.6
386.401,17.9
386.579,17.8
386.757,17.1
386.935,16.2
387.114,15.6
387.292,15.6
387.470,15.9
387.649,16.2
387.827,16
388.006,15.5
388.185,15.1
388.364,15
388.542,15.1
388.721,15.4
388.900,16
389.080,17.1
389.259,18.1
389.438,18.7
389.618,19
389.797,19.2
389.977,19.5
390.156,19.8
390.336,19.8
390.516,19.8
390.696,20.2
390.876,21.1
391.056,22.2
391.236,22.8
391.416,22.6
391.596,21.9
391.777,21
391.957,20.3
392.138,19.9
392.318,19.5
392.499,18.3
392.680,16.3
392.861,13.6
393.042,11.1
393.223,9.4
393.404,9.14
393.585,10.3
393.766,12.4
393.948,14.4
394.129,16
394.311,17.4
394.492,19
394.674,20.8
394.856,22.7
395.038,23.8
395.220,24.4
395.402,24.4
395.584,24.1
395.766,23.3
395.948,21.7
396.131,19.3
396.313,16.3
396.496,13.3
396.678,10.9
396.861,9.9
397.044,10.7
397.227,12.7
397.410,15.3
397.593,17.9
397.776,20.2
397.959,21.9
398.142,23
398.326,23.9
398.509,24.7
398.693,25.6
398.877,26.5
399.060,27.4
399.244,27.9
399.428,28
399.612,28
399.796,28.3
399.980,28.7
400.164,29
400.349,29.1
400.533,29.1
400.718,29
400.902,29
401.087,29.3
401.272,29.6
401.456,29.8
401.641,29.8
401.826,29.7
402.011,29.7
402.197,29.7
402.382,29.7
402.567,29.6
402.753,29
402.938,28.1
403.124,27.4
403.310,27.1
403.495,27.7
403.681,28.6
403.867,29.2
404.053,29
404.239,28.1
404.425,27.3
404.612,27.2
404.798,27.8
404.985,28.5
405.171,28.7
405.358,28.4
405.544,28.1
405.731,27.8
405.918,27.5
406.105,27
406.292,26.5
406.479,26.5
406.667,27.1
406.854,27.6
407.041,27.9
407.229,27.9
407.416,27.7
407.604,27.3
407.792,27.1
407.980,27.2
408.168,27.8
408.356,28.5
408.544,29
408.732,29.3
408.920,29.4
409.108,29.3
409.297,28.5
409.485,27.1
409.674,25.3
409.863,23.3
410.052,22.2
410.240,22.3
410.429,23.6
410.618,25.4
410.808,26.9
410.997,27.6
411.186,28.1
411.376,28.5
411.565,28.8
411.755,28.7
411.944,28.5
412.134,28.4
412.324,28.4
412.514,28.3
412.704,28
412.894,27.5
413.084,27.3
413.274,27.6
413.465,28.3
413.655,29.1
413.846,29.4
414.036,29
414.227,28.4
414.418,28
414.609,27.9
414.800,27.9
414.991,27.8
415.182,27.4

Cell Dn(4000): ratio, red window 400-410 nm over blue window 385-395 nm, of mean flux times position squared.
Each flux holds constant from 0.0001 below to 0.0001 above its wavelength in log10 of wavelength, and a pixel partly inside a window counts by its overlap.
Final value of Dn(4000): 1.7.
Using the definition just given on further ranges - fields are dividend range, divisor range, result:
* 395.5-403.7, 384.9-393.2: 1.47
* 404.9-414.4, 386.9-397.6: 1.72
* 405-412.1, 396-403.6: 1.15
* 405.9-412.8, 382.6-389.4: 1.99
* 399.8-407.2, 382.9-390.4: 1.93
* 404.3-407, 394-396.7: 1.45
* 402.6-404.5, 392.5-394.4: 2.24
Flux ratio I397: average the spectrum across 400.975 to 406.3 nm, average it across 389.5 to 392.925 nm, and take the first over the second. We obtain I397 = 1.44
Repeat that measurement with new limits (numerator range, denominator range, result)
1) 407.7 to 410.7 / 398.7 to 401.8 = 0.93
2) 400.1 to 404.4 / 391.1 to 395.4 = 1.62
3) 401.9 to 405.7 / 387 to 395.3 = 1.61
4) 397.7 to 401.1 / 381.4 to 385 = 1.86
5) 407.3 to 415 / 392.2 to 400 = 1.43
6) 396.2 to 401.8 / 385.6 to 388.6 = 1.45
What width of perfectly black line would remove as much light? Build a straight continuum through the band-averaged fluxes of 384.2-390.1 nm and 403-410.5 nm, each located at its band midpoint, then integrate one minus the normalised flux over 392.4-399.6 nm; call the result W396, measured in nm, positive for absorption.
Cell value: 0.96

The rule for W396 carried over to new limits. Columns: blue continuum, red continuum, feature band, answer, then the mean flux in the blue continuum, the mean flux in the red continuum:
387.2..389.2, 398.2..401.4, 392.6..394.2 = 0.66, 15.8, 27.8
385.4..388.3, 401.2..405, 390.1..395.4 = 0.62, 16.5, 28.7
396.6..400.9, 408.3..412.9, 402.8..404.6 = -0.23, 23.1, 27.2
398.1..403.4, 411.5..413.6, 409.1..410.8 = 0.19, 28.2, 28.2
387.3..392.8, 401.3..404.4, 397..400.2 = 0.27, 18.5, 28.9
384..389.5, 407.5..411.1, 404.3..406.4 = -0.24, 16.3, 26.7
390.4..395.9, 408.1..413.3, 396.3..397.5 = 0.47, 18.8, 27.3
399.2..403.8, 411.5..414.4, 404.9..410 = 0.18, 28.8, 28.4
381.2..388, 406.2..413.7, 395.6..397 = 0.29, 15.6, 27.3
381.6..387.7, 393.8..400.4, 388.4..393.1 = -0.14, 15.3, 21.3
